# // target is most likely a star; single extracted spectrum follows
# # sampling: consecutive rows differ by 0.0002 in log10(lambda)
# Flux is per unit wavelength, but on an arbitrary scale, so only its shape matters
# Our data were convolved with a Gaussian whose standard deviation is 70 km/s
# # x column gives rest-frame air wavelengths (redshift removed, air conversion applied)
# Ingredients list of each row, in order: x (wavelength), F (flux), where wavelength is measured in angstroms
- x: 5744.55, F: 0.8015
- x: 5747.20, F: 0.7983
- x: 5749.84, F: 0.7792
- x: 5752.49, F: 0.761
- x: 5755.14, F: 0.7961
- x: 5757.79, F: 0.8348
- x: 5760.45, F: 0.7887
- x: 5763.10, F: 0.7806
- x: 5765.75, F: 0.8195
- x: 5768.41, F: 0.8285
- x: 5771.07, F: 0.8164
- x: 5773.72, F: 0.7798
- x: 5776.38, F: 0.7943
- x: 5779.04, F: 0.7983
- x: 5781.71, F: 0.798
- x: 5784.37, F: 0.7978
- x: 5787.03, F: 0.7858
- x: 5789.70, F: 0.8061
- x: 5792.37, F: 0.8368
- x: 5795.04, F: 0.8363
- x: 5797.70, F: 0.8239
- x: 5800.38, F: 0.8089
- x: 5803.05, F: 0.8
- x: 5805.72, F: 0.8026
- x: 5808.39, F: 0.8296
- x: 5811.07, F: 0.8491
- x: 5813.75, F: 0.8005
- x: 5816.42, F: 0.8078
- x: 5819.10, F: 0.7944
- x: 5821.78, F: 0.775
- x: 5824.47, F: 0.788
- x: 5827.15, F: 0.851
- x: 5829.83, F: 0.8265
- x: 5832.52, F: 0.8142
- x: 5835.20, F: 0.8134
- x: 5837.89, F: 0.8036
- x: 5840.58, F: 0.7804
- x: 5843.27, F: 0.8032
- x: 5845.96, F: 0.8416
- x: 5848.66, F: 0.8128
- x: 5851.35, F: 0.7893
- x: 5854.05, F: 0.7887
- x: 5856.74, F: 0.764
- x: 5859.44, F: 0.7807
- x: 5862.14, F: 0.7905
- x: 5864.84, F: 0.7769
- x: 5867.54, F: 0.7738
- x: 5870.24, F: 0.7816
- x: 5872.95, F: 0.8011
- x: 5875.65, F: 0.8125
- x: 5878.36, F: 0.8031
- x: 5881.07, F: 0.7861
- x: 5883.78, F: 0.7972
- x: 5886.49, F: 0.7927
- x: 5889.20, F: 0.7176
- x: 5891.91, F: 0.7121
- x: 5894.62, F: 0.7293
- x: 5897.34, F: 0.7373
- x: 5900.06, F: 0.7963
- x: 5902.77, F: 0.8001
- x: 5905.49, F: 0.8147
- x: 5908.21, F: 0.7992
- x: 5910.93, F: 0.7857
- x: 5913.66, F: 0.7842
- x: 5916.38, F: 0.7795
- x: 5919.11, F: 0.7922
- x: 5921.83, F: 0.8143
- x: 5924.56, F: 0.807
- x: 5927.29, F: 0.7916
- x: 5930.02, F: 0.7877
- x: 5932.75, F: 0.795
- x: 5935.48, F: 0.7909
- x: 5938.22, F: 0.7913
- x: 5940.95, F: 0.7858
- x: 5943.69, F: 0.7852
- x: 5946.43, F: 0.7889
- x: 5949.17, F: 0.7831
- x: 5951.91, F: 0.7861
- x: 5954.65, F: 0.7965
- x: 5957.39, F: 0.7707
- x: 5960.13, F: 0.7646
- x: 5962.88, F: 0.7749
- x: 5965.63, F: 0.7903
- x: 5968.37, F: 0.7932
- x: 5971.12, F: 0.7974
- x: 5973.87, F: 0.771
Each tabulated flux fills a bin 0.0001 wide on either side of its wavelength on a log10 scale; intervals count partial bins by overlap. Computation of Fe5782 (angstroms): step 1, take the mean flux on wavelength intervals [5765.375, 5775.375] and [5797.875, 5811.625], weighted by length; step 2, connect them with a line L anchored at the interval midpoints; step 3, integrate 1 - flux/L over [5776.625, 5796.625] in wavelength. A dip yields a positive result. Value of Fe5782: 0.1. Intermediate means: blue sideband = 0.81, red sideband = 0.816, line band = 0.808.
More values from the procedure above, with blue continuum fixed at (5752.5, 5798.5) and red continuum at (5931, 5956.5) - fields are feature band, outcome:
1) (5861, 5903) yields 1.1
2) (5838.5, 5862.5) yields 0.1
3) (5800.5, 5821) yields -0.2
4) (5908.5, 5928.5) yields -0.1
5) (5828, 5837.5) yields -0.2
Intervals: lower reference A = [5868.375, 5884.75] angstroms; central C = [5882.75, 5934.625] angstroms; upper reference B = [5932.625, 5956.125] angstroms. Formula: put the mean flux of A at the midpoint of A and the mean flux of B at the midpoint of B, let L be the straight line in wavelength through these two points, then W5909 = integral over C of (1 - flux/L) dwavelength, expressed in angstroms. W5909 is 0.8 angstroms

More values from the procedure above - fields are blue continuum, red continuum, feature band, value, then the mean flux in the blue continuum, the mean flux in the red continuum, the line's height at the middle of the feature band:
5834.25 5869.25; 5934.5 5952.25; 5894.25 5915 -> 0.2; 0.793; 0.787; 0.79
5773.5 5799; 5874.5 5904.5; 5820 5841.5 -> -0.4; 0.807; 0.772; 0.792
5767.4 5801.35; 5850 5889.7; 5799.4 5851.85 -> -0.8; 0.808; 0.785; 0.797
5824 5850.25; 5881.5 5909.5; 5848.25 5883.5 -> 0.2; 0.814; 0.77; 0.793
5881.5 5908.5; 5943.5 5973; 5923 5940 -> -0.3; 0.769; 0.785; 0.778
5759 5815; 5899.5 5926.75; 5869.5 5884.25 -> 0.1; 0.809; 0.797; 0.801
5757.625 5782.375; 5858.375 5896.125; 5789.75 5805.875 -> -0.5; 0.802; 0.775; 0.795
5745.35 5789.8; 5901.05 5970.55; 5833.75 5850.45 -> -0.3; 0.798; 0.79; 0.794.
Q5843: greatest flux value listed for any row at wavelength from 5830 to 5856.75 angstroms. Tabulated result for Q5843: 0.8416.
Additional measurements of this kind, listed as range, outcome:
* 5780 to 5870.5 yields 0.851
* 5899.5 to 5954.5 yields 0.8147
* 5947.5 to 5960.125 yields 0.7965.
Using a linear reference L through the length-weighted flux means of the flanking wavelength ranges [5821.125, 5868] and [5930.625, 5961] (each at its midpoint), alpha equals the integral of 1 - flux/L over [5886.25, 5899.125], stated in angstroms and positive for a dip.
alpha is 0.9 angstroms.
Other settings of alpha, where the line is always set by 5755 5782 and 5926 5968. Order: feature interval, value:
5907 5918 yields 0.0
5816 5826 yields 0.1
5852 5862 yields 0.2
